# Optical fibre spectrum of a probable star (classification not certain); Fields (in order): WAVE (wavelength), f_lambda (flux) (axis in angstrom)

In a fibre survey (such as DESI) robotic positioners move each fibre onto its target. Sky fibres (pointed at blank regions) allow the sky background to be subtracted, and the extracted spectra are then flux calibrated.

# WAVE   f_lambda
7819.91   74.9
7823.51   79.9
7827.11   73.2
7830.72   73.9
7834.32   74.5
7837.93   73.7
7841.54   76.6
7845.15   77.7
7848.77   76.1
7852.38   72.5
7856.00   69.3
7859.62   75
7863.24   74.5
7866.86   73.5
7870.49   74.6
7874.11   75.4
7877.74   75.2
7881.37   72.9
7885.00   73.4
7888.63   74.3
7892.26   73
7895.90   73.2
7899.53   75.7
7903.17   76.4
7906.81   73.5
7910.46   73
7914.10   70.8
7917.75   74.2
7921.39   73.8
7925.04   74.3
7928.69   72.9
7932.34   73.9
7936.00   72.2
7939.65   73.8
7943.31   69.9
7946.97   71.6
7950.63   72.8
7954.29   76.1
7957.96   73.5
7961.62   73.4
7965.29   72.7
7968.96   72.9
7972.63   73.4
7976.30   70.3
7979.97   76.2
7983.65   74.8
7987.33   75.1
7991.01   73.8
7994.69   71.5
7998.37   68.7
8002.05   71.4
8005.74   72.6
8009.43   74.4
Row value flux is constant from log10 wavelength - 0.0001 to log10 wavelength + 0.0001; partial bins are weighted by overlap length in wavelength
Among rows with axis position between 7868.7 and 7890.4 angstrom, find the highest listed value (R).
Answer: 75.4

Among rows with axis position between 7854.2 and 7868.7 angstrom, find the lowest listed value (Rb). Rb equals 69.3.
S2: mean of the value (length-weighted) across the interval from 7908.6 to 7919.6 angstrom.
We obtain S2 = 72.7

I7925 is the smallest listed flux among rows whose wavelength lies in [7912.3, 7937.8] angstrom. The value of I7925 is 70.8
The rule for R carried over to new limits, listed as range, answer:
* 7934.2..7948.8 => 73.8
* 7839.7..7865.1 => 77.7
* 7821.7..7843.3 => 79.9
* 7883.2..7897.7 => 74.3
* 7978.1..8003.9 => 76.2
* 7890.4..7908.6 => 76.4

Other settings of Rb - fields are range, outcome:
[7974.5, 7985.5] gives 70.3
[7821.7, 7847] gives 73.2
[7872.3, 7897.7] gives 72.9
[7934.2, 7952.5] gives 69.9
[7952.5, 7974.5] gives 72.7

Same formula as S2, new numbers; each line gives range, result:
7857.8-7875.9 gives 74.6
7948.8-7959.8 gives 74.1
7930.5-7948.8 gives 72.3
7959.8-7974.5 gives 73.1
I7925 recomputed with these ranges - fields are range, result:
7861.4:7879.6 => 73.5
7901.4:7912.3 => 73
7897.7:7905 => 75.7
